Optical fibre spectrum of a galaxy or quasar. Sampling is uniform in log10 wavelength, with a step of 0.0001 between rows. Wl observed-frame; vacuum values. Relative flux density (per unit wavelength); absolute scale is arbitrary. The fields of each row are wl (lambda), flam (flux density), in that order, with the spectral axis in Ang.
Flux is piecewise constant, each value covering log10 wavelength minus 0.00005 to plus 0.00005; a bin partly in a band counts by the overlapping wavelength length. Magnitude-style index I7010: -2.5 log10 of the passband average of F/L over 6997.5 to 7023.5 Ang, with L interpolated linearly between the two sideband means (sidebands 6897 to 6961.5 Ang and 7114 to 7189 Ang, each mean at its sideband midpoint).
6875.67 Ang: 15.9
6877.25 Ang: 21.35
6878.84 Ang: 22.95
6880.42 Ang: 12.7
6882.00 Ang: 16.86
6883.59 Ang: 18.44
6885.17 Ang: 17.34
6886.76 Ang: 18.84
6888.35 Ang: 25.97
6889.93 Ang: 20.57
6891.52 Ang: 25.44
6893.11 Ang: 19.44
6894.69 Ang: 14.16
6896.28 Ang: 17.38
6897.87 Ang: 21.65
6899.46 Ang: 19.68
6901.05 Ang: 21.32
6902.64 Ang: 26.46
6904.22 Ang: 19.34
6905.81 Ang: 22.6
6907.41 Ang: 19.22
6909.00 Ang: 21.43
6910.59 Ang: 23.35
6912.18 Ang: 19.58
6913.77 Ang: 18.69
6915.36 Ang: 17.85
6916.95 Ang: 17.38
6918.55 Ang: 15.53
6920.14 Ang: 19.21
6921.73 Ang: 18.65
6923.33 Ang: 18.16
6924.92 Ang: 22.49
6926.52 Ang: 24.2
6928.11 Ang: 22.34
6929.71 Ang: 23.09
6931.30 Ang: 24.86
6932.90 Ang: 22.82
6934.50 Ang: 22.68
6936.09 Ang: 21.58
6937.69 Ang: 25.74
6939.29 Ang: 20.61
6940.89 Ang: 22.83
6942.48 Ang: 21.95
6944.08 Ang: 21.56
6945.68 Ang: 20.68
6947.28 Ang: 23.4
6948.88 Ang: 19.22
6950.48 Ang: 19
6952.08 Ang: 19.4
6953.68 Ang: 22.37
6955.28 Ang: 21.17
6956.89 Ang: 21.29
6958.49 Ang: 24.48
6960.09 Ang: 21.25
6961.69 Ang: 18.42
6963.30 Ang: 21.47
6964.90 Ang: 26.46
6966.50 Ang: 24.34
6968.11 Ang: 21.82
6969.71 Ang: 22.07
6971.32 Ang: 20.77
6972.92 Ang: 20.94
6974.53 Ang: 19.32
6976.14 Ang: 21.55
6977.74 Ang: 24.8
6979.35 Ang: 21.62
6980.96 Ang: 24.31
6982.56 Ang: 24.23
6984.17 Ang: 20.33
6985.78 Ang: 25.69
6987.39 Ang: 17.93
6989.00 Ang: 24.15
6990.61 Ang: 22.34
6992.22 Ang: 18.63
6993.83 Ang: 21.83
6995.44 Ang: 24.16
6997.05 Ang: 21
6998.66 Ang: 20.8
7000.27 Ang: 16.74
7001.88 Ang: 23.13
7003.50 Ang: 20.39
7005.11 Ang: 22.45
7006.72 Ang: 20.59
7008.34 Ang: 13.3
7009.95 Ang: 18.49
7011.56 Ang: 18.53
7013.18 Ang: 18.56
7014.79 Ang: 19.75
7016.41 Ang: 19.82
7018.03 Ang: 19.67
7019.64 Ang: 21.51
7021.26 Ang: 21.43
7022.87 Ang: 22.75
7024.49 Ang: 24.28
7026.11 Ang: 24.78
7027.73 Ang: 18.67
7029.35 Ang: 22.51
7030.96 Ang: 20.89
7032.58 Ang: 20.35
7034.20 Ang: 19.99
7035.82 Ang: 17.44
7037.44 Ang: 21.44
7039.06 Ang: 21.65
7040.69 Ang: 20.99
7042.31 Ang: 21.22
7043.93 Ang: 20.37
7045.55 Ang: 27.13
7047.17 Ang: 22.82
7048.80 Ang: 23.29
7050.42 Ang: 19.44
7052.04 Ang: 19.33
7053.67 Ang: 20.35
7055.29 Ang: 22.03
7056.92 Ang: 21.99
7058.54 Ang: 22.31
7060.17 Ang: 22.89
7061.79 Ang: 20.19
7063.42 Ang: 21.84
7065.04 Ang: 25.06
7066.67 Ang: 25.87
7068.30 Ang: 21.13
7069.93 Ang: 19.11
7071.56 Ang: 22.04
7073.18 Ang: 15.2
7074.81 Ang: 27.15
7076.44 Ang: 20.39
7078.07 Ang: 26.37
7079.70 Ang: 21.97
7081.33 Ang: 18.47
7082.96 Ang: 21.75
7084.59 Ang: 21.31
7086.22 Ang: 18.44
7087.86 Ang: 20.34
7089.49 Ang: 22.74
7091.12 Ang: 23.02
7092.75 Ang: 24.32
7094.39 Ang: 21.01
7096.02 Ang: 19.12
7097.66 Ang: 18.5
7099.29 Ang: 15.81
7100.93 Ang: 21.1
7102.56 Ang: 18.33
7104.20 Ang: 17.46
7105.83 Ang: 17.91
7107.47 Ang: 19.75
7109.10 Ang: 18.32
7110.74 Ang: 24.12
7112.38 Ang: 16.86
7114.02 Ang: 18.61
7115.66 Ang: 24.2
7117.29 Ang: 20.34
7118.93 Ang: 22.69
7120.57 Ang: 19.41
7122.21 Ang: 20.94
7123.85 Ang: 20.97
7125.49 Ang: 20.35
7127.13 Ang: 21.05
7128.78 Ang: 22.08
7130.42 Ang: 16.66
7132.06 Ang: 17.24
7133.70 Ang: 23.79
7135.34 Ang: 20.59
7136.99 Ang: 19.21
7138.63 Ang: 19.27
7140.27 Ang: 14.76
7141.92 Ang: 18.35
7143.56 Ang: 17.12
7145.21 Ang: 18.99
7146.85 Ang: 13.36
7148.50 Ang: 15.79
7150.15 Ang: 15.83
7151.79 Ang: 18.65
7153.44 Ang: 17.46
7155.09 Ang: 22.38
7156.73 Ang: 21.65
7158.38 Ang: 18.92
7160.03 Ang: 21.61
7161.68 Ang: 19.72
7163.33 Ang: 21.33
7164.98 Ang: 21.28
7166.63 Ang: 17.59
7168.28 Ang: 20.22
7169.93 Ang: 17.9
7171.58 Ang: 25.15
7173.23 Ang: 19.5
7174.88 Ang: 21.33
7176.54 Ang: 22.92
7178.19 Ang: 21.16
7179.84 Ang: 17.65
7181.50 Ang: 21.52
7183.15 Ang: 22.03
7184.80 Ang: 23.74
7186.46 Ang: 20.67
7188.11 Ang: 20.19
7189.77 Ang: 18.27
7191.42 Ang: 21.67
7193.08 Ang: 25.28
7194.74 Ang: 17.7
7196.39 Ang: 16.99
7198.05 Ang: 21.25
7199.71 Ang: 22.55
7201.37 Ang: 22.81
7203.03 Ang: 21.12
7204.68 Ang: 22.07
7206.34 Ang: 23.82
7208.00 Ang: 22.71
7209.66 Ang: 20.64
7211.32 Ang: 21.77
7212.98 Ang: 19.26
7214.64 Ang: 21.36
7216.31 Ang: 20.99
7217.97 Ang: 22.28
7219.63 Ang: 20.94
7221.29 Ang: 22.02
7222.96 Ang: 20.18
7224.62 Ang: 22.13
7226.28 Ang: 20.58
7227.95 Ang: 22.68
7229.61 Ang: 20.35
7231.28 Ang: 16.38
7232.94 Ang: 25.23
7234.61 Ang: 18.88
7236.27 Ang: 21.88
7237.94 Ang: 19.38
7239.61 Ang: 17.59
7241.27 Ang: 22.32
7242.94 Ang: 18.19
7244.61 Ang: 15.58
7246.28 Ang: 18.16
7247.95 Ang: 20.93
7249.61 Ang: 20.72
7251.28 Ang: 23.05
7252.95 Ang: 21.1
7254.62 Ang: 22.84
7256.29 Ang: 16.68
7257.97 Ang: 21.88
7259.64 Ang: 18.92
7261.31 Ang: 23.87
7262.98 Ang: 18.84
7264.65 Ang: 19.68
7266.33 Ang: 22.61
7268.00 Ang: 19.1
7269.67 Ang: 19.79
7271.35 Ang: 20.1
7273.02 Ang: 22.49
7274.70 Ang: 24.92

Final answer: 0.05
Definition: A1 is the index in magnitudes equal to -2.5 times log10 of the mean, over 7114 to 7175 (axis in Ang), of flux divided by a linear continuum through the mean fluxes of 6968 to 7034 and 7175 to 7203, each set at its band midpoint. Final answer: 0.08 mag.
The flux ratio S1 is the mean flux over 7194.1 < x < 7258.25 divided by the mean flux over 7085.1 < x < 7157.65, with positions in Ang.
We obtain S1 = 1.1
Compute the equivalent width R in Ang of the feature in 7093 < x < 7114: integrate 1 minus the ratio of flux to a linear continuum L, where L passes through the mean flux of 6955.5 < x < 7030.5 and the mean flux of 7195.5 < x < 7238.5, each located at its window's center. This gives 2.09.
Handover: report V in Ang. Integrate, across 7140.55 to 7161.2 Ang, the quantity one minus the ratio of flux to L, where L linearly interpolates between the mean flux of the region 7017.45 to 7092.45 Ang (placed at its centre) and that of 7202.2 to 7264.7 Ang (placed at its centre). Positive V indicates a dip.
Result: 2.8 Ang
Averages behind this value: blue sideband 21.6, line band 18.3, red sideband 20.7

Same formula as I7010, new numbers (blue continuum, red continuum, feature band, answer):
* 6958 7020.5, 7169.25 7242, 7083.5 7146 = 0.07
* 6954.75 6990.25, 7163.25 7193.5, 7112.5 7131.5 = 0.04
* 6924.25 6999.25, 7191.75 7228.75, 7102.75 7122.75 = 0.09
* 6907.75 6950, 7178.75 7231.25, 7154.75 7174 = 0.03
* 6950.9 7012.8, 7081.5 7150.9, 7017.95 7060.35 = -0.05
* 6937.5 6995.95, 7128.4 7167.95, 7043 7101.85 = -0.07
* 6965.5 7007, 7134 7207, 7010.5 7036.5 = 0.04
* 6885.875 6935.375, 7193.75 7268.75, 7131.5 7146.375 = 0.11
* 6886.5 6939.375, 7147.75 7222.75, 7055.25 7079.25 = -0.07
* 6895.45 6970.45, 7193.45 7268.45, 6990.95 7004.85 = 0.01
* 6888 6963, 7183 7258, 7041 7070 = -0.06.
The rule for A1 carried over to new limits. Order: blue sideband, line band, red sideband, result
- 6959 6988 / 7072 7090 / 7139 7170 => -0.066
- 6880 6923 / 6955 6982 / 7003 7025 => -0.117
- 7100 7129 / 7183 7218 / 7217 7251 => -0.051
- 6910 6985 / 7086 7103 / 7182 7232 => 0.050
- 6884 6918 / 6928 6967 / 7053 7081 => -0.066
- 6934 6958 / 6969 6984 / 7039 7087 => -0.023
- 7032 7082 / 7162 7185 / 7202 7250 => 0.007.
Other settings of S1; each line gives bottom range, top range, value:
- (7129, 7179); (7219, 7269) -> 1.05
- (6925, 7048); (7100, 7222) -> 0.94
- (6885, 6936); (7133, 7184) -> 0.94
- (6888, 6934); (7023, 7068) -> 1.05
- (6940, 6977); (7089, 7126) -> 0.94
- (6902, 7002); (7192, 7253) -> 0.97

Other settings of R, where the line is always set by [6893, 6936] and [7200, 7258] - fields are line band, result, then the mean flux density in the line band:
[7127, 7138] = 0.4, 20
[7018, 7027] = -0.9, 22.6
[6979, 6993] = -1.1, 22.2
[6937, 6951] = -0.8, 21.7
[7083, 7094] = -0.5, 21.7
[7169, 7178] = -0.2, 21.3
